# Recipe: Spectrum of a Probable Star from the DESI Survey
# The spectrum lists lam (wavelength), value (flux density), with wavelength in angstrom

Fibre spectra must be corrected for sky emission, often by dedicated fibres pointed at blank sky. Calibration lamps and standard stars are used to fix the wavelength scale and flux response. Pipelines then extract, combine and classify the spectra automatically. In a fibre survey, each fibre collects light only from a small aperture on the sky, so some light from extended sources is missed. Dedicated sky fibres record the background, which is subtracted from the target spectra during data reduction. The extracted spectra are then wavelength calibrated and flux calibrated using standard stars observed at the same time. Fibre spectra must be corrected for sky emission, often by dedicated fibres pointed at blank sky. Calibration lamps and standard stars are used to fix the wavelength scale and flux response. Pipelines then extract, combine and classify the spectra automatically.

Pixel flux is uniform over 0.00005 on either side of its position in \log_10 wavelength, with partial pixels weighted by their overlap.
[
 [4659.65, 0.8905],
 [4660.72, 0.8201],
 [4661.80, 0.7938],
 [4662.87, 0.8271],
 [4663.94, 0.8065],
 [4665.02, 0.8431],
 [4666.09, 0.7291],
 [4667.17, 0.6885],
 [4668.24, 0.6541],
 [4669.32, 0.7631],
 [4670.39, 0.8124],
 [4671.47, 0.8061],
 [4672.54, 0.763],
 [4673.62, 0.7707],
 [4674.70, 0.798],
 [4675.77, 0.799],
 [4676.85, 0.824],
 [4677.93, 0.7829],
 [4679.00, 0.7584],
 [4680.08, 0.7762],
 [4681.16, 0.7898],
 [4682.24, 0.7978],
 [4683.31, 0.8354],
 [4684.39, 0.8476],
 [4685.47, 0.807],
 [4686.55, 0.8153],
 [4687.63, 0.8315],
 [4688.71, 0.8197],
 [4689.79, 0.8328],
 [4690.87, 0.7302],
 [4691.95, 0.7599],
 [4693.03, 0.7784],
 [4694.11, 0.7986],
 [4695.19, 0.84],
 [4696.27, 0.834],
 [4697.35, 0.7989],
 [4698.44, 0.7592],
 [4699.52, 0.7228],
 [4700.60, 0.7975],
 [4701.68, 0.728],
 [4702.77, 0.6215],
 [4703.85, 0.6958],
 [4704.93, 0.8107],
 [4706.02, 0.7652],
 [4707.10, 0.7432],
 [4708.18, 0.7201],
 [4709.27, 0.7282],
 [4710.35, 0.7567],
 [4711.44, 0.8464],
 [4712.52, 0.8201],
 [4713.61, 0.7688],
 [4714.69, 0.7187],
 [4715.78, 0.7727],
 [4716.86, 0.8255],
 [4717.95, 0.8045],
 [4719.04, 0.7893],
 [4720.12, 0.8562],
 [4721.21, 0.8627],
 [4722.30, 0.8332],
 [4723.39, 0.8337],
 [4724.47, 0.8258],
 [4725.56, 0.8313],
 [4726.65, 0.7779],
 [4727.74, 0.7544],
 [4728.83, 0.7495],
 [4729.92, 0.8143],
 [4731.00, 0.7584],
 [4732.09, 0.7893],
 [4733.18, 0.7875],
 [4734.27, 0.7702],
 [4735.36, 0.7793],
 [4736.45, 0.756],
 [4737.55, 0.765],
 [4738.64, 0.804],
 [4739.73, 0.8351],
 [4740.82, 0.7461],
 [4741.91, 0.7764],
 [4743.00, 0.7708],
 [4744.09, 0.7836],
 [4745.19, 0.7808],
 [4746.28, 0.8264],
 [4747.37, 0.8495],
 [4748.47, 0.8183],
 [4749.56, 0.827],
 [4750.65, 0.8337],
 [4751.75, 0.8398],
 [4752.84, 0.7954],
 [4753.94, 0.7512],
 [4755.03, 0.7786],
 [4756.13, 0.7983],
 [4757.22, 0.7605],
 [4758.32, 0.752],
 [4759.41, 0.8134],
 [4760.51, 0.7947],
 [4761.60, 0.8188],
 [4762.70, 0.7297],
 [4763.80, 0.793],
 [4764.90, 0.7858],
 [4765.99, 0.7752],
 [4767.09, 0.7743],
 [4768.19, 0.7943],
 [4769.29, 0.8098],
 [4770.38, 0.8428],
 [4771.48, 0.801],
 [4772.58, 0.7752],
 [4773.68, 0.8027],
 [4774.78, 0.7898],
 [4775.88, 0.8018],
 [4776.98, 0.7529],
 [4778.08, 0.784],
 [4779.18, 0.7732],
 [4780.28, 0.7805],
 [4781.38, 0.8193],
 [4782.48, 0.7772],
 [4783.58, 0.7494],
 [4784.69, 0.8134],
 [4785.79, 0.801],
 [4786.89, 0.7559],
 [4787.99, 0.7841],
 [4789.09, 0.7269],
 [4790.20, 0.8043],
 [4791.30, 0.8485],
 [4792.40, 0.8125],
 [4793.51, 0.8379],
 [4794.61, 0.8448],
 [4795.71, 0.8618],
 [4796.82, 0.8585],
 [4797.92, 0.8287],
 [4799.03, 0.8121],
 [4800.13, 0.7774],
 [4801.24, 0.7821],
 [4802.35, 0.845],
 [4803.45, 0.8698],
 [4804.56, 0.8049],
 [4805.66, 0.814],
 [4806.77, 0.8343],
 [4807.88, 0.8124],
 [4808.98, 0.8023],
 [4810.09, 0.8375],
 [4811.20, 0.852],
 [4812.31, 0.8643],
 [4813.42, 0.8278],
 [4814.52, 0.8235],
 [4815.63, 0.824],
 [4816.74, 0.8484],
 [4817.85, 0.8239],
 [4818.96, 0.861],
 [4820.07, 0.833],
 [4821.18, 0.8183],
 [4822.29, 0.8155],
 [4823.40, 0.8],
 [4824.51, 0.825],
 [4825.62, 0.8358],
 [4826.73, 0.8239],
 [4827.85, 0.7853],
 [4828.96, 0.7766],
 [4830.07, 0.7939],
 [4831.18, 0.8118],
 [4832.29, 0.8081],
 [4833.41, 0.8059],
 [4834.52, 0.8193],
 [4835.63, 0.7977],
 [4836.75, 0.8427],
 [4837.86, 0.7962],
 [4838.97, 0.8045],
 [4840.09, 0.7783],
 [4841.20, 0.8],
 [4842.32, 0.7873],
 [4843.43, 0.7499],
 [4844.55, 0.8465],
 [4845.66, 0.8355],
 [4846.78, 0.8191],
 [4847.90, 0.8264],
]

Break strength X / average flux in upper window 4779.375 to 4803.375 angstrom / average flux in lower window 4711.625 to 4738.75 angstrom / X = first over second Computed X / 1.0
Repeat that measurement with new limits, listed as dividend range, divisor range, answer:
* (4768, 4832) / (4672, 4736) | 1.03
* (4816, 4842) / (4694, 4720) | 1.06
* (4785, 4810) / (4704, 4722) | 1.04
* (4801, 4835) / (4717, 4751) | 1.03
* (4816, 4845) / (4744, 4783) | 1.02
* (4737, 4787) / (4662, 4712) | 1.02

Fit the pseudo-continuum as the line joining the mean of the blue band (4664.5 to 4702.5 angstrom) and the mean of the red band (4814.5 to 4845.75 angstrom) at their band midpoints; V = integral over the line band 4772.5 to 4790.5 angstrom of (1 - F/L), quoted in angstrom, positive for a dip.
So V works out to 0.5 angstrom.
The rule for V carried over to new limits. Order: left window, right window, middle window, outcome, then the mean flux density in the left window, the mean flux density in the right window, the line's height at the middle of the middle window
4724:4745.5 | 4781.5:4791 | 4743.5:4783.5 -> -0.62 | 0.782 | 0.78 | 0.781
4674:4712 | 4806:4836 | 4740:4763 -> 0.16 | 0.781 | 0.821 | 0.799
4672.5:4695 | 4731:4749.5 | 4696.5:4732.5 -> 0.66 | 0.797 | 0.79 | 0.793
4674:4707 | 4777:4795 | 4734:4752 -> -0.19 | 0.785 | 0.793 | 0.789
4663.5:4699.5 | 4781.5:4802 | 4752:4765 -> 0.29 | 0.788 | 0.805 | 0.8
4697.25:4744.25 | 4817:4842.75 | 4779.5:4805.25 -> -0.27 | 0.778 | 0.811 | 0.8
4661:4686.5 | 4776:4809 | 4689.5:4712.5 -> 0.74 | 0.787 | 0.806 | 0.791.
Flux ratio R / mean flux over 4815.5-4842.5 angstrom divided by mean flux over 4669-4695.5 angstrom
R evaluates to 1.0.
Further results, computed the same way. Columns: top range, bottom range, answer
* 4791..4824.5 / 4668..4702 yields 1.05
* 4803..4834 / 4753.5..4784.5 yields 1.05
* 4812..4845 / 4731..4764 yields 1.03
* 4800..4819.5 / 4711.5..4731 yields 1.03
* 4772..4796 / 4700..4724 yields 1.02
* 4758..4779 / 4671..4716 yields 1.01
